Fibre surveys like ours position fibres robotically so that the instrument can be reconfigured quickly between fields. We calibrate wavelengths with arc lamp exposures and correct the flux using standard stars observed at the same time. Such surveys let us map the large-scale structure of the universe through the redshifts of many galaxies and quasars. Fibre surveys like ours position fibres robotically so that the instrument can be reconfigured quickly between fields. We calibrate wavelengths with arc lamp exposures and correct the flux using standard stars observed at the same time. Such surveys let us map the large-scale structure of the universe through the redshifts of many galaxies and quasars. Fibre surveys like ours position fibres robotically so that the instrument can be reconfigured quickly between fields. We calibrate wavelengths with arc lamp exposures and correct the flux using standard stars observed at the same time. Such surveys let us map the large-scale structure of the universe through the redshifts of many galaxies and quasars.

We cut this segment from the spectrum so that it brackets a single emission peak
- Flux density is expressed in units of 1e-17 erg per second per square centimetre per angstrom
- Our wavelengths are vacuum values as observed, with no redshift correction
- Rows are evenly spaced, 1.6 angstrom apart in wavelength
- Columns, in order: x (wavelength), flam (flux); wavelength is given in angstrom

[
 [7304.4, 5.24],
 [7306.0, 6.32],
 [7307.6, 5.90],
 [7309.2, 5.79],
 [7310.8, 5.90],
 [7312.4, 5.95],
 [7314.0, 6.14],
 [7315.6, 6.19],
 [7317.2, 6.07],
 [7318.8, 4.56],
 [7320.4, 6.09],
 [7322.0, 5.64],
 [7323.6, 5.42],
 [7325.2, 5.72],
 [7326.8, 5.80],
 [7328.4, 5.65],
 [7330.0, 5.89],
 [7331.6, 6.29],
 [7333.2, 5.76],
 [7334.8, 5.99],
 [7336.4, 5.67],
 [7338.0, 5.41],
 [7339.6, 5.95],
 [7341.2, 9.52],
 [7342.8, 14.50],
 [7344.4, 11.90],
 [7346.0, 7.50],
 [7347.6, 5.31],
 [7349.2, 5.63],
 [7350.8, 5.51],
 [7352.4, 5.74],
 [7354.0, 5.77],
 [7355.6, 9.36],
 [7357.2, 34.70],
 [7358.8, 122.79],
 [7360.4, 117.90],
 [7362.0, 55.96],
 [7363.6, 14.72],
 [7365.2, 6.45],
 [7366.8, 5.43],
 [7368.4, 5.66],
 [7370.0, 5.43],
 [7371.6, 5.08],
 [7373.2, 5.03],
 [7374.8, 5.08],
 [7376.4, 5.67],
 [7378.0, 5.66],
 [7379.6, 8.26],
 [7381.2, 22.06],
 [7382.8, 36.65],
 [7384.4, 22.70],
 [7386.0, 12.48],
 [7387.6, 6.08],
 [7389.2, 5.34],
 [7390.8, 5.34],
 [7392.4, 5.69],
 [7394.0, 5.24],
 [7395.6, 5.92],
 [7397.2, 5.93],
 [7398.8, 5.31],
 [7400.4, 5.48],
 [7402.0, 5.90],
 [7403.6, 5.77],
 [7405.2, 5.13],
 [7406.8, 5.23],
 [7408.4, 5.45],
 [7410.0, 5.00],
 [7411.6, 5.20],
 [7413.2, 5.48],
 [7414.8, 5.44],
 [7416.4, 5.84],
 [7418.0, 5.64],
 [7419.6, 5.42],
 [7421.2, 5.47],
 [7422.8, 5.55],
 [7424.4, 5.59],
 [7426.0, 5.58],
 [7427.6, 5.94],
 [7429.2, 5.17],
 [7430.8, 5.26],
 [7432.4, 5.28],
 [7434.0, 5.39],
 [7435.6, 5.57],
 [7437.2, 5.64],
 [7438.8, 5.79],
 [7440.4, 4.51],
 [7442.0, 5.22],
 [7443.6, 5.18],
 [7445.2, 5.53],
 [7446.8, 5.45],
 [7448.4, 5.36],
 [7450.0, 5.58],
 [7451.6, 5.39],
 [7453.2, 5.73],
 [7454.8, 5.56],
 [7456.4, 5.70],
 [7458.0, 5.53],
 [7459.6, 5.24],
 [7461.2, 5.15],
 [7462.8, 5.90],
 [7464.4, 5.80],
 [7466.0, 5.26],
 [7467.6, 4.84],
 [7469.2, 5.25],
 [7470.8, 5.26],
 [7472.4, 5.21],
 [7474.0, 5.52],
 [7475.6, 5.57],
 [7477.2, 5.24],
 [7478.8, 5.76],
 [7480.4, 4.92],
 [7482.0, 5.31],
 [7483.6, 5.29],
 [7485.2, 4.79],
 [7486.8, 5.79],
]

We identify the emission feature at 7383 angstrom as [N II] 6583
